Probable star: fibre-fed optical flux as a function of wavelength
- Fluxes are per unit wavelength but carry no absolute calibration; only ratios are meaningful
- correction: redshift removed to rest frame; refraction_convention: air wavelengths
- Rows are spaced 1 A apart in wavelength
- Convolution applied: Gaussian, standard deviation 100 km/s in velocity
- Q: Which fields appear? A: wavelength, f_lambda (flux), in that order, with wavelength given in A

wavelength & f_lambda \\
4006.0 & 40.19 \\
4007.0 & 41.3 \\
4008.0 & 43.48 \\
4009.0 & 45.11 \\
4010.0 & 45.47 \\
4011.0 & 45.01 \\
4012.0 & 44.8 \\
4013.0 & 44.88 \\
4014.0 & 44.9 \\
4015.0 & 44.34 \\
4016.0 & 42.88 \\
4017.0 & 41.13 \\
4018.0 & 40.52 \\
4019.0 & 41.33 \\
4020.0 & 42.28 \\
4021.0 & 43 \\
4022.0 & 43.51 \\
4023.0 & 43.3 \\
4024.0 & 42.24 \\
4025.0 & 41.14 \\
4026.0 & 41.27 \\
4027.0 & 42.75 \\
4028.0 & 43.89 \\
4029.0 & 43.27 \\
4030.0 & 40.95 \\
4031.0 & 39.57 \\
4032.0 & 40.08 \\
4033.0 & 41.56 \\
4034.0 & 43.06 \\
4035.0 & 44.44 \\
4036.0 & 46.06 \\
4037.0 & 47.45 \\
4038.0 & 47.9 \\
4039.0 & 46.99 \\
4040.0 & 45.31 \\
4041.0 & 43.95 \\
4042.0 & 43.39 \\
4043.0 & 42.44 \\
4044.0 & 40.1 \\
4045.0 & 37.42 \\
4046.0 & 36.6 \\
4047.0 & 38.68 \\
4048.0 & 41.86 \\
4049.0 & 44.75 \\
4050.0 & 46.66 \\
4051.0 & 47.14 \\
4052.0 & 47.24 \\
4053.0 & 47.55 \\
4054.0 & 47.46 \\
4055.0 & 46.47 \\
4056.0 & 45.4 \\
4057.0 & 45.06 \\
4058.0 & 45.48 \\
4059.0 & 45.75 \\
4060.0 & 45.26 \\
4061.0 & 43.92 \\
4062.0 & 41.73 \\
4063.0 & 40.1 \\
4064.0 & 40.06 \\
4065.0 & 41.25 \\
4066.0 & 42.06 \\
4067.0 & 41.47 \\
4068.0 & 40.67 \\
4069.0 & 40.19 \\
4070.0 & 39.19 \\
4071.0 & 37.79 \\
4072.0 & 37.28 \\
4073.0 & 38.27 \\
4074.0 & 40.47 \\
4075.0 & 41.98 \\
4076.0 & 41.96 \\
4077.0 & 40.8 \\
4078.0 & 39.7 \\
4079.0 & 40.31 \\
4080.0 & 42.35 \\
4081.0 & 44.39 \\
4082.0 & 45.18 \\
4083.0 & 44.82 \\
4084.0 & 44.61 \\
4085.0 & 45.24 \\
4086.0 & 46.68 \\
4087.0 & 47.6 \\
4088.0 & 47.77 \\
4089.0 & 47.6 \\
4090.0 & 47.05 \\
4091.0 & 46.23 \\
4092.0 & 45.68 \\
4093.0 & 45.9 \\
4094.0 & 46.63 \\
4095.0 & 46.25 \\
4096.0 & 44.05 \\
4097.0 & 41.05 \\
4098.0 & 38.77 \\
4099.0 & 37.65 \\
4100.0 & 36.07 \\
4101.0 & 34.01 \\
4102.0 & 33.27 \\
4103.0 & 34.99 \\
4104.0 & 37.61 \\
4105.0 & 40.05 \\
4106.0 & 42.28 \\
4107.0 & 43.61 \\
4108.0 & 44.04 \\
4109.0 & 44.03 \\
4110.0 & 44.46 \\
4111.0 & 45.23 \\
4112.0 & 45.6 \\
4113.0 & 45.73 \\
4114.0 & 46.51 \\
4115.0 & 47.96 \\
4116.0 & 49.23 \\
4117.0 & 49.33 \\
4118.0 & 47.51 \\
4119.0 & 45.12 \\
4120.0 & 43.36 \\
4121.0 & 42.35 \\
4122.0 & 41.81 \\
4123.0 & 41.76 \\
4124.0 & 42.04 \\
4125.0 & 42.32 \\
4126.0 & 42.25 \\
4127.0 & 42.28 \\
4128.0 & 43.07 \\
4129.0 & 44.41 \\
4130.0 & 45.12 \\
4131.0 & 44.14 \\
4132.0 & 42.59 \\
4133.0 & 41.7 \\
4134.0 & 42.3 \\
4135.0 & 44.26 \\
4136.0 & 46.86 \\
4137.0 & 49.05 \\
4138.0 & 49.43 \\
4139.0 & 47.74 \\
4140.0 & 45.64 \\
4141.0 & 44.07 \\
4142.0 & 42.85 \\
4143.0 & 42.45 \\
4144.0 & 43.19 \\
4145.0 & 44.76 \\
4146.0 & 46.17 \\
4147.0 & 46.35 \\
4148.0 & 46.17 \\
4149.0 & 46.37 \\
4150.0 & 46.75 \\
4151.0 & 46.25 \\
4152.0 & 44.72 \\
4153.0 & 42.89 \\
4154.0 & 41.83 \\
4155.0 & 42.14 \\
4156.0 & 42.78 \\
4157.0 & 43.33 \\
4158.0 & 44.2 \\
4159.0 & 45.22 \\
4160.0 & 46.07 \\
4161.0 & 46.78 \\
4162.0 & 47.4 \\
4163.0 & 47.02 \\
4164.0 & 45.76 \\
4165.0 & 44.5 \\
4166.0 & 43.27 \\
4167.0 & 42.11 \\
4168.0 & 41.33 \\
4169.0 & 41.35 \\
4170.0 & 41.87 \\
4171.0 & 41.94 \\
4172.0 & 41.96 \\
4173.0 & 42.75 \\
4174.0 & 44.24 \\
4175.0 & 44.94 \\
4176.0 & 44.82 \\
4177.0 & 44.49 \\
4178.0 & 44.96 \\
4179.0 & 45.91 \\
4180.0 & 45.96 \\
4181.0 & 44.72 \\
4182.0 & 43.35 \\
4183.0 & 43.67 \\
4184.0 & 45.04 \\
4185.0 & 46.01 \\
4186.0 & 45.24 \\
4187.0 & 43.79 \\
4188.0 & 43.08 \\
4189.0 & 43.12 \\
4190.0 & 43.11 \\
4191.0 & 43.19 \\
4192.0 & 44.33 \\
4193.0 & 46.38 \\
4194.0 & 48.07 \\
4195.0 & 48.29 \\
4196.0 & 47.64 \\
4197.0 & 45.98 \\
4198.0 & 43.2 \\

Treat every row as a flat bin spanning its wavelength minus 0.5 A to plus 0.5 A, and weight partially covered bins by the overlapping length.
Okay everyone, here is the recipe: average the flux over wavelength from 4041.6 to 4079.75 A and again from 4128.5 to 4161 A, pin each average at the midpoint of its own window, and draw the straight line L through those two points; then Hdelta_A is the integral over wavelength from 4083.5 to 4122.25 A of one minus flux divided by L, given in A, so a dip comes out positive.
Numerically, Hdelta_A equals -0.2 A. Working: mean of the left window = 42.2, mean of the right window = 44.8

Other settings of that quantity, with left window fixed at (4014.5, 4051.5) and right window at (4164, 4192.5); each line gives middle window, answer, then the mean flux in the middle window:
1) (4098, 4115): 0.9 A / 41.1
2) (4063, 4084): 1.0 A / 41.1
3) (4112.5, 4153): -1.3 A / 44.9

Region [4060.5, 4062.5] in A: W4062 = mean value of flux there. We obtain 42.8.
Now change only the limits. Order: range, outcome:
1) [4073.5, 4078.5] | 41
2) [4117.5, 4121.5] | 44.6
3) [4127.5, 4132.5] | 43.9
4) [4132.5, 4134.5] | 42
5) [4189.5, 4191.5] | 43.1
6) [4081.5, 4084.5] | 44.9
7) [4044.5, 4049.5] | 39.9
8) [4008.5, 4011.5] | 45.2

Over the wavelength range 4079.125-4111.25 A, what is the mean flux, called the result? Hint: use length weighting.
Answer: 42.9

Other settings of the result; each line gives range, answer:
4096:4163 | 43.7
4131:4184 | 44.5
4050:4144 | 43.4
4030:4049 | 42.6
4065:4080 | 40.3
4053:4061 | 45.8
